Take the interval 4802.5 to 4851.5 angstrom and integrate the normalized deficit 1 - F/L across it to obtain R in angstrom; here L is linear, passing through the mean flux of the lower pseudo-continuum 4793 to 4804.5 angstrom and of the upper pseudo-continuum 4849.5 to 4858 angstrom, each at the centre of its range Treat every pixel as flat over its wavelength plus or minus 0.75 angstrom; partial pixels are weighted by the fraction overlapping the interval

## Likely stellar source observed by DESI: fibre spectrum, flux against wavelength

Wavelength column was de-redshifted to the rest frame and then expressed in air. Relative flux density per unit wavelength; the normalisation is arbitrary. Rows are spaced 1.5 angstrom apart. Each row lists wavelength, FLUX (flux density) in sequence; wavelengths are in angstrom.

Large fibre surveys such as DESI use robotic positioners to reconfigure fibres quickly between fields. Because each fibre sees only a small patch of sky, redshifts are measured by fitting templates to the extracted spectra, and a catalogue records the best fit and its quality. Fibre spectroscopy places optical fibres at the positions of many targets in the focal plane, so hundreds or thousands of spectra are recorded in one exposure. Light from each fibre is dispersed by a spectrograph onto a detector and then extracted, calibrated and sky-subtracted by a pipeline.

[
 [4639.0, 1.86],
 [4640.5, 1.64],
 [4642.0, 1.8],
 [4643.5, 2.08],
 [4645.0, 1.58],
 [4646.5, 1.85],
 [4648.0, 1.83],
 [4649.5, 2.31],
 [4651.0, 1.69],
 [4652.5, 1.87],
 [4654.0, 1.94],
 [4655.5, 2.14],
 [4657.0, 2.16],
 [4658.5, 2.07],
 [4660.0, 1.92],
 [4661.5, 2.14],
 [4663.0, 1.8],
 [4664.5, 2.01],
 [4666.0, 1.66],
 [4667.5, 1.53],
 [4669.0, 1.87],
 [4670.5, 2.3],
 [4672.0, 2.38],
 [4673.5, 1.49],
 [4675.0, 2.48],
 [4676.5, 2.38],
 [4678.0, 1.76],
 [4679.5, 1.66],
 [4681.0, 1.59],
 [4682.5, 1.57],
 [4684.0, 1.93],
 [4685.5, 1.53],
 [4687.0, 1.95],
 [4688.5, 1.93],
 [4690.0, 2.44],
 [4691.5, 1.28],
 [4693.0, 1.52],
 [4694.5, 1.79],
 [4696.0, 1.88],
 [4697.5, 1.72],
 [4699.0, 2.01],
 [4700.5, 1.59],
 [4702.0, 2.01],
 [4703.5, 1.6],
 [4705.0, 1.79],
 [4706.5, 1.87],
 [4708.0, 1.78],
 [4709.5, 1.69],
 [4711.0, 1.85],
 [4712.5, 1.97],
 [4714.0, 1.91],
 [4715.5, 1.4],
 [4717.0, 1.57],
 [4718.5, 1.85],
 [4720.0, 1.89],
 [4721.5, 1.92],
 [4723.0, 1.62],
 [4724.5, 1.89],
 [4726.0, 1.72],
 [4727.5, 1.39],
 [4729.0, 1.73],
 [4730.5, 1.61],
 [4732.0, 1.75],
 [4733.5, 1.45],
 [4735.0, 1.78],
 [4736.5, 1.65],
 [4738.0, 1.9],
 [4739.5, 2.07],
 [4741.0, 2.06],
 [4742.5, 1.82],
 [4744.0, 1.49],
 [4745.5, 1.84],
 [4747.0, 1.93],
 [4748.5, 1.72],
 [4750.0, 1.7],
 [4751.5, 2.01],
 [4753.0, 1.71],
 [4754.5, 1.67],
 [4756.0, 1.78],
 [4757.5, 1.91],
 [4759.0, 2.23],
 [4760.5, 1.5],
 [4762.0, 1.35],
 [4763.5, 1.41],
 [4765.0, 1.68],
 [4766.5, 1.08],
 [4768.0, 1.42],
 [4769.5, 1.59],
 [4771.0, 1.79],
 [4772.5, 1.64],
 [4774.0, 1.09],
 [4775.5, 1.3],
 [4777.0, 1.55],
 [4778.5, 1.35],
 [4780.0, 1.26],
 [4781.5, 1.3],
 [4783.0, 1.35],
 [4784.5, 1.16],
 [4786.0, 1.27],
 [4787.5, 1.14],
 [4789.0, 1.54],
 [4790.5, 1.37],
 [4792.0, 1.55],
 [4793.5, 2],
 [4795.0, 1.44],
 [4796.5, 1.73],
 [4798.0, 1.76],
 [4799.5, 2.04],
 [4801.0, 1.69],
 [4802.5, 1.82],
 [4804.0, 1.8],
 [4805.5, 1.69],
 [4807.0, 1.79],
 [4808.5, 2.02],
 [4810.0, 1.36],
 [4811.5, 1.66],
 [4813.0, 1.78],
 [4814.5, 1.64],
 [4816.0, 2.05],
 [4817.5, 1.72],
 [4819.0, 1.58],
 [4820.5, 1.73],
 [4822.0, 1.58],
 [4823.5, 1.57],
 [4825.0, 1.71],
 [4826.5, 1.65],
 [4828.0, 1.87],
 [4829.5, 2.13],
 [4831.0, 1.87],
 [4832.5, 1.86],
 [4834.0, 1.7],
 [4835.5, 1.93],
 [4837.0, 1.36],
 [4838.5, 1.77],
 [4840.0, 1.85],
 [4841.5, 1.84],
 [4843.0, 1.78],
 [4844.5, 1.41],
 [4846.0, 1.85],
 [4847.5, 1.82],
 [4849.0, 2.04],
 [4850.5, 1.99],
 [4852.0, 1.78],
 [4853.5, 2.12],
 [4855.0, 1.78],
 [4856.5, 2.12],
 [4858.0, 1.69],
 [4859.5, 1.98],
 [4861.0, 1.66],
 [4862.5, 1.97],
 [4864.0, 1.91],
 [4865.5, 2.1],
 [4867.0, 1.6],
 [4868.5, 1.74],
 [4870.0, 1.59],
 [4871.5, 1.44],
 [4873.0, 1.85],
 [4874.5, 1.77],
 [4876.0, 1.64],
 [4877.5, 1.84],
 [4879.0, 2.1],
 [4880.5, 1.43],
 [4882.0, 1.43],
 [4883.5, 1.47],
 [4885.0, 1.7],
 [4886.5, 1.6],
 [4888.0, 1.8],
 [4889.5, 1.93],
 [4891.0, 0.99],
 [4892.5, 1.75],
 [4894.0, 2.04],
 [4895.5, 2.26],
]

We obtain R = 2.6 angstrom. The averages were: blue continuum 1.78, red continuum 1.94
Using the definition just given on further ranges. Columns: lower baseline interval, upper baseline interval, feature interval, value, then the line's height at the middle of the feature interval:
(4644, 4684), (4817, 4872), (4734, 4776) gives 3.9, 1.86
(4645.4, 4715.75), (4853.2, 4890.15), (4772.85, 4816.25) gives 5.8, 1.81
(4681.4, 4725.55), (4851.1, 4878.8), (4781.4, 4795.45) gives 3.0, 1.8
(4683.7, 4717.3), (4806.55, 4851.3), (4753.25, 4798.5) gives 6.7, 1.77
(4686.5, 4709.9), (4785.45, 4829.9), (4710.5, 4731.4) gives 0.5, 1.78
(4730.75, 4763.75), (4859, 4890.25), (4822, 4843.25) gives -0.3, 1.75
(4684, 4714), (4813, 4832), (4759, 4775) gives 2.6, 1.78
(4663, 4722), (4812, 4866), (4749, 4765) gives 0.8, 1.82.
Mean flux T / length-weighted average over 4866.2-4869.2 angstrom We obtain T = 1.68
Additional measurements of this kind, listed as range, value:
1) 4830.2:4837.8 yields 1.75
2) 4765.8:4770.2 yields 1.36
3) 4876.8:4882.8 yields 1.7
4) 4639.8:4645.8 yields 1.78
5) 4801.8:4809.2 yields 1.82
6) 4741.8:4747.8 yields 1.77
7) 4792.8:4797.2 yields 1.72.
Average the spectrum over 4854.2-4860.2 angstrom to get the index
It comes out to 1.89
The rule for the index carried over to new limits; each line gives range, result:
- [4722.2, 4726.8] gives 1.74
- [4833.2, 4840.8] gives 1.72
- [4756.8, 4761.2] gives 1.88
